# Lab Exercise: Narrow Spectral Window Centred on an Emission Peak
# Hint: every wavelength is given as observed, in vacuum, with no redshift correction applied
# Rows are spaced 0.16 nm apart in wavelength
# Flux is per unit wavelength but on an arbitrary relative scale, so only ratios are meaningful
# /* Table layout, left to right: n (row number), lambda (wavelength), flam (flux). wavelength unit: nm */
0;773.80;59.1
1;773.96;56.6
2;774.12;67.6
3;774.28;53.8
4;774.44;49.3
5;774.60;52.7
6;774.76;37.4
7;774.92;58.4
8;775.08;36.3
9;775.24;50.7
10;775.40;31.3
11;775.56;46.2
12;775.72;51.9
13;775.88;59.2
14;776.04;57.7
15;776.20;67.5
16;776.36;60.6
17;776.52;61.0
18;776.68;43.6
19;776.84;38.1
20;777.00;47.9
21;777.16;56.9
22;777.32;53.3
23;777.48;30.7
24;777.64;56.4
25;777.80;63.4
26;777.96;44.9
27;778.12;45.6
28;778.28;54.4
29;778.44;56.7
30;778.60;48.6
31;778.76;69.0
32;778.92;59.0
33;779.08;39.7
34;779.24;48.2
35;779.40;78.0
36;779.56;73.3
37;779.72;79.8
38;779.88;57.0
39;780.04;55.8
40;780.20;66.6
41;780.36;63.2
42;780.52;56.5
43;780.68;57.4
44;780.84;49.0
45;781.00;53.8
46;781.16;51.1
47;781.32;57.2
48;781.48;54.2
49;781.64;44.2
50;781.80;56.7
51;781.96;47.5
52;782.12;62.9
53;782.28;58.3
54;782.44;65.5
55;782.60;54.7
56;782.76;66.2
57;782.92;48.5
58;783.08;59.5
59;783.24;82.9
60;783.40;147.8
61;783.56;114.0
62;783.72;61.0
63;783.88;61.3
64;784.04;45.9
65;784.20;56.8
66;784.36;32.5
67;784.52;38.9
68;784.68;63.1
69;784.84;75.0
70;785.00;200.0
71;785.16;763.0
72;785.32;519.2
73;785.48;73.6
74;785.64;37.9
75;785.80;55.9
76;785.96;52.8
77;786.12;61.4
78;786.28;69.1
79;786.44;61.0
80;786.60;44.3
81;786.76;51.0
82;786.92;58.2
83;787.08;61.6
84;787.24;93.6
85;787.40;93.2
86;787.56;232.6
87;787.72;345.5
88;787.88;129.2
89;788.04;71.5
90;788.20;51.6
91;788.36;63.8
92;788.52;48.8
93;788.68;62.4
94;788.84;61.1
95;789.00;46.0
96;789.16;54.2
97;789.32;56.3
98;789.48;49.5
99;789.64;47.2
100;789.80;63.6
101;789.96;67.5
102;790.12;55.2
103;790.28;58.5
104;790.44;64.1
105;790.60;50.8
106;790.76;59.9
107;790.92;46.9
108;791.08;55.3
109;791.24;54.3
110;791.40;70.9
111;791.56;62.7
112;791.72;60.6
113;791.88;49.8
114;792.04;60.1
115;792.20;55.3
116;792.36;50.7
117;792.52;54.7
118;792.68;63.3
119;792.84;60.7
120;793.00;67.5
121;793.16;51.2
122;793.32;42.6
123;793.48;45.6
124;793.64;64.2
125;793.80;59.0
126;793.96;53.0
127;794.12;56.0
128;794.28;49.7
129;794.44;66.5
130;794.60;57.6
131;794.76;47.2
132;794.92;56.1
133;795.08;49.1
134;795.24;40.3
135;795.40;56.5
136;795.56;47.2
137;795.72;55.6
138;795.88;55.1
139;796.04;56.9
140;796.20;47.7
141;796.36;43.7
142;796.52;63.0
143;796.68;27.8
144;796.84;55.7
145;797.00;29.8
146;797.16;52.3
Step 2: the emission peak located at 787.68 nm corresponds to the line [N II]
